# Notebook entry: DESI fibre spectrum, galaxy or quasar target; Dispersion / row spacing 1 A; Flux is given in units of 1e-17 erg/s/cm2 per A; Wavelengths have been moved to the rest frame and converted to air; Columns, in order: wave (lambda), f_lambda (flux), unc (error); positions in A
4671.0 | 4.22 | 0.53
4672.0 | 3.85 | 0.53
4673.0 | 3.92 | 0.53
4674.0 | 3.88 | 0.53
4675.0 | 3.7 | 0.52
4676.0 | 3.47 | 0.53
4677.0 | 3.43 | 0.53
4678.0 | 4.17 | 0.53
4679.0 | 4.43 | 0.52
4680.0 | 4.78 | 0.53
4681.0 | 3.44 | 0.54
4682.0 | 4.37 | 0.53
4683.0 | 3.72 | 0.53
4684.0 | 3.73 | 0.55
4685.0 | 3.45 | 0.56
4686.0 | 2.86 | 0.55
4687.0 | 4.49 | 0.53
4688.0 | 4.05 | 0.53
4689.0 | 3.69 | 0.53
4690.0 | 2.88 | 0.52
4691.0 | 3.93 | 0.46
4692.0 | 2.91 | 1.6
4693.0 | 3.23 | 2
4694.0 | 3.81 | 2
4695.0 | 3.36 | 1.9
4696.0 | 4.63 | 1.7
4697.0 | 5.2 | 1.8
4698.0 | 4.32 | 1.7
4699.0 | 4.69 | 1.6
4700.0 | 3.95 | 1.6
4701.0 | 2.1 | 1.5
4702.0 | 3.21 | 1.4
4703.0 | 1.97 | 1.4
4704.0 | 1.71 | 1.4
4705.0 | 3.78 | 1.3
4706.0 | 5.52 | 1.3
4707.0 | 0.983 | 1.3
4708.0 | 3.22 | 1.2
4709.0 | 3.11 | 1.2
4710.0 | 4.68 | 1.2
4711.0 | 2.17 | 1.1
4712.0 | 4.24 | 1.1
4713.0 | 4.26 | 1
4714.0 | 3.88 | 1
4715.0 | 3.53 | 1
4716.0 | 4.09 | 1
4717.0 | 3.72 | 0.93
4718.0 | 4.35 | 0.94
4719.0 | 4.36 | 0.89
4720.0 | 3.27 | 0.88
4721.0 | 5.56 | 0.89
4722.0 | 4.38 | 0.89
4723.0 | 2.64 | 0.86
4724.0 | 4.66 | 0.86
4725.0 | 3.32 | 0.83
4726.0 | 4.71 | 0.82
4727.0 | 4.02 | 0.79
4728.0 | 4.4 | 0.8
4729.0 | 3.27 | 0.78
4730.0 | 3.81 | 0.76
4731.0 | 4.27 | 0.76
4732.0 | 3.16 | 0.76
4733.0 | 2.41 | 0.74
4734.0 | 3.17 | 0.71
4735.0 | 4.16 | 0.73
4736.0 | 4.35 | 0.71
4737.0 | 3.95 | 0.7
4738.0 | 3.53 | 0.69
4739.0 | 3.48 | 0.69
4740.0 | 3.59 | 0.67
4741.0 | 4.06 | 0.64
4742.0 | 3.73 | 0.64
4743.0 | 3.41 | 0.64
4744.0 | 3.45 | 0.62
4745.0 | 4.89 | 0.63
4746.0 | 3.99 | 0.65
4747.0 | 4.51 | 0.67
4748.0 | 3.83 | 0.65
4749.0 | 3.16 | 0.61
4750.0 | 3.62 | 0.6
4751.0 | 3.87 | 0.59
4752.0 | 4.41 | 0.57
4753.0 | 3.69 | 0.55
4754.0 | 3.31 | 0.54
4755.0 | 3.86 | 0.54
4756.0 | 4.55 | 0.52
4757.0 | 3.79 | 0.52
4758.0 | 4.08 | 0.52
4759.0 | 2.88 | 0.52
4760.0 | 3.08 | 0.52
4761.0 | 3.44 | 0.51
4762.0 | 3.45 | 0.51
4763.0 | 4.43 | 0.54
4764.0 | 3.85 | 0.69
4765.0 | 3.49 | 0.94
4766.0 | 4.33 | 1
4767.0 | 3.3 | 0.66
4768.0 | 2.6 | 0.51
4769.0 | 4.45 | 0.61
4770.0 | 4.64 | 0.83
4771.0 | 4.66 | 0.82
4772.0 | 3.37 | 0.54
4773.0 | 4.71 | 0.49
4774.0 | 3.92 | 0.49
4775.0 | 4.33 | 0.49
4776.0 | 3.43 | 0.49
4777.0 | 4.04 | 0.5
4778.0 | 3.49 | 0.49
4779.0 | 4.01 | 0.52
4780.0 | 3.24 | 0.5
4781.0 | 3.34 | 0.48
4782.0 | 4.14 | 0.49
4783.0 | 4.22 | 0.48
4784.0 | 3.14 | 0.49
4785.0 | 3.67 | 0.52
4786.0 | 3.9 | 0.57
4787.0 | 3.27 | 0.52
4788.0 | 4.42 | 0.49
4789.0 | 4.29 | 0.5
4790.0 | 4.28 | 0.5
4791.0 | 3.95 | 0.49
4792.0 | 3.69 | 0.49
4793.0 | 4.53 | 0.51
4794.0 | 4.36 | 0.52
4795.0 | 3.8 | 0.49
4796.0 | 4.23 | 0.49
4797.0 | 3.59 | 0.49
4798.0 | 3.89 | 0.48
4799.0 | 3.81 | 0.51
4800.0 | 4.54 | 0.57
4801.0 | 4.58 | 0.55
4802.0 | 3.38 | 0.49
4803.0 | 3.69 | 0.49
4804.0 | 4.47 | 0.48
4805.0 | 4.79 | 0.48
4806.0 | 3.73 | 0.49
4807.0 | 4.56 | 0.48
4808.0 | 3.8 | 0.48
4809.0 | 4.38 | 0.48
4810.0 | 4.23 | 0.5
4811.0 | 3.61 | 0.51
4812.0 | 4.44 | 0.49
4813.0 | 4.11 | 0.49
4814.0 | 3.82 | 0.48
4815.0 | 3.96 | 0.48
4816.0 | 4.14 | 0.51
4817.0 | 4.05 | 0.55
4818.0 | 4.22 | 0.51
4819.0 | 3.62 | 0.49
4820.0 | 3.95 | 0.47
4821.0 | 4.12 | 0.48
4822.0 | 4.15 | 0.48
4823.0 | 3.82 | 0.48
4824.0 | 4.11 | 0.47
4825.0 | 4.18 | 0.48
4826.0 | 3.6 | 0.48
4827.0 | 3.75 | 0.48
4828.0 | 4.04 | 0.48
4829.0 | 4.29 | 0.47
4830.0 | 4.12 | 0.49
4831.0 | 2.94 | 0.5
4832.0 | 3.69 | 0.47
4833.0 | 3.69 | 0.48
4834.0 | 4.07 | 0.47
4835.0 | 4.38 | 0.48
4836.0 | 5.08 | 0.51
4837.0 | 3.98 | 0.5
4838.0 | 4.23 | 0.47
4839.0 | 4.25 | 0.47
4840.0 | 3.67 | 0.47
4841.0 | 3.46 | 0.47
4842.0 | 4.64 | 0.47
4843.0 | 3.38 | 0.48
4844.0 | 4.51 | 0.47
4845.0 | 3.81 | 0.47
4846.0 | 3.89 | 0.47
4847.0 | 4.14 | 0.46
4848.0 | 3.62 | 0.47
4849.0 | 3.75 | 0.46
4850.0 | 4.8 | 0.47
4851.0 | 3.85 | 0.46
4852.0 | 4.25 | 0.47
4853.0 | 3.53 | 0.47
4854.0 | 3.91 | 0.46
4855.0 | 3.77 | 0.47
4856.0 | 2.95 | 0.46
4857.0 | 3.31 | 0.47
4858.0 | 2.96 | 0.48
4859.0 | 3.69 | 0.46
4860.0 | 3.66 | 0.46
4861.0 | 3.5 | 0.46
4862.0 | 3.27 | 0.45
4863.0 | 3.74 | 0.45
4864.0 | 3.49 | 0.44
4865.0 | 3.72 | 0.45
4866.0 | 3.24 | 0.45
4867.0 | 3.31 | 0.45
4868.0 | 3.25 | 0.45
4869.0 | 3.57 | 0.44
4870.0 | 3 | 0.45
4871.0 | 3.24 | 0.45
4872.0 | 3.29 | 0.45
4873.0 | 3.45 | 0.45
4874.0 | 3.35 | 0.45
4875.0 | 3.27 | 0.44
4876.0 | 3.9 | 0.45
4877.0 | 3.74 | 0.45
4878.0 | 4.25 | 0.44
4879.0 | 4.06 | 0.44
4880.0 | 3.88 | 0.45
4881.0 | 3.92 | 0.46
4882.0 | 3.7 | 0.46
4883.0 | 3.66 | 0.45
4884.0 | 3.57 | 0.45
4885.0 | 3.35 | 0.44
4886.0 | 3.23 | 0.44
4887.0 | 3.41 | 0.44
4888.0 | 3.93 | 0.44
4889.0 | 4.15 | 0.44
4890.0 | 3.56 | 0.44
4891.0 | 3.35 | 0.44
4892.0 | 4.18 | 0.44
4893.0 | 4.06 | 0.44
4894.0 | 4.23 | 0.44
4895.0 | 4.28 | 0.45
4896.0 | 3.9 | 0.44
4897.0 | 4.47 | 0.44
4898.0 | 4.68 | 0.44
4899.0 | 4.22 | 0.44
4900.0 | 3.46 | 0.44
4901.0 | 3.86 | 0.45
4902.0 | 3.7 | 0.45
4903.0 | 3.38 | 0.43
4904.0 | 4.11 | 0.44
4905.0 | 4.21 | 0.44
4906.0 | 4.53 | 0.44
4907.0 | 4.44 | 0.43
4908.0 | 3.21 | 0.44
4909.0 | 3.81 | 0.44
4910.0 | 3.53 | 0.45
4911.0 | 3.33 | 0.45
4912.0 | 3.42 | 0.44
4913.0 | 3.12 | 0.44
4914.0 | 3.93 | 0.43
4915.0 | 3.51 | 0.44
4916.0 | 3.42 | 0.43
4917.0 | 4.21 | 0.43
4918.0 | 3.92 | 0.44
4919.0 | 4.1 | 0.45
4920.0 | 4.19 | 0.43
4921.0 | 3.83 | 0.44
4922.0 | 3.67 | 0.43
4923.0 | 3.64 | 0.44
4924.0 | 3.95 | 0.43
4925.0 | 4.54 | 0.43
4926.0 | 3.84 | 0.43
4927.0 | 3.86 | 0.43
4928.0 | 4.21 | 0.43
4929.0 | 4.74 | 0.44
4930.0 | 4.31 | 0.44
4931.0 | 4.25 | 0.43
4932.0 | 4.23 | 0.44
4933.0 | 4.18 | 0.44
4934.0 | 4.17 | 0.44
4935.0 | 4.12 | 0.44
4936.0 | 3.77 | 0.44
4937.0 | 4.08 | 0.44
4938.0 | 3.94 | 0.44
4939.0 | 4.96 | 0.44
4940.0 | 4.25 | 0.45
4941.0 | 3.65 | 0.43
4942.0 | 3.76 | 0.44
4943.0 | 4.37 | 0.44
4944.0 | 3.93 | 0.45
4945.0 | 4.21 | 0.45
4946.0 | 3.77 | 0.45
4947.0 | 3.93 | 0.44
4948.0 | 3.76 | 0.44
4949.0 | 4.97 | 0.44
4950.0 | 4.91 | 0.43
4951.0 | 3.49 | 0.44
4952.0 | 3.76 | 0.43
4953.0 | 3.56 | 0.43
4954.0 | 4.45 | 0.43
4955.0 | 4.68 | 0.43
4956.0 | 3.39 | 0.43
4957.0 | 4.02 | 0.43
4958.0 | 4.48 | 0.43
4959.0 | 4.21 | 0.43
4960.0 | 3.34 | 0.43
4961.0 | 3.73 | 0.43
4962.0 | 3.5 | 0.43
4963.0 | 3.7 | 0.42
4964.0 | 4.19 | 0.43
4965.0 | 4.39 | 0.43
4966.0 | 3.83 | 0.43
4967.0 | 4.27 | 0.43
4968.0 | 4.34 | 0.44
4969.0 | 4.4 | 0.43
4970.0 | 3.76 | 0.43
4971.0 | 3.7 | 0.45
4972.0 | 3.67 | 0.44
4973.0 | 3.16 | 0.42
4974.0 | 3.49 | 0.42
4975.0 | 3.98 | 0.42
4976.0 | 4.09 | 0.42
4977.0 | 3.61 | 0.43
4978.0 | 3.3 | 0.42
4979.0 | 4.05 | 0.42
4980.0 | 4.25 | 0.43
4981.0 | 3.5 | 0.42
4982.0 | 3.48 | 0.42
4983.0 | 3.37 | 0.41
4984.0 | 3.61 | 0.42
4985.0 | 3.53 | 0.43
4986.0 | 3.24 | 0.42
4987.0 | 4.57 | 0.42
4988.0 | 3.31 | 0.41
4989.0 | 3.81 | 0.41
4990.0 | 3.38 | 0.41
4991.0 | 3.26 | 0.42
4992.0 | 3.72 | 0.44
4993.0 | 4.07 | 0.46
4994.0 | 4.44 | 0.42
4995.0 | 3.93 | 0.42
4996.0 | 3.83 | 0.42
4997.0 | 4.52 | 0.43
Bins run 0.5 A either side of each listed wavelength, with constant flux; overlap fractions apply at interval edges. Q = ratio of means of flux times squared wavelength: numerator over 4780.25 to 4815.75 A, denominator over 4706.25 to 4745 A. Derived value 1.1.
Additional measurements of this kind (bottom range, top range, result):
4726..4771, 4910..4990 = 1.12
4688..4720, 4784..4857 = 1.16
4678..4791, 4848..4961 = 1.09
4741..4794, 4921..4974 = 1.13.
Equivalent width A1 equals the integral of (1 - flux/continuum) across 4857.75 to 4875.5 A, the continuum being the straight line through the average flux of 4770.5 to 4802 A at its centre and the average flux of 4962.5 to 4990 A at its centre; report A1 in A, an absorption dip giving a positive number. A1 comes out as 2.2 A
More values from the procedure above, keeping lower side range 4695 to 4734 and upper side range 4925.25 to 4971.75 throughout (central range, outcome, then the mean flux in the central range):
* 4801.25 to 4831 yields -1.2 A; 4.03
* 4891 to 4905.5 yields -0.1 A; 4.03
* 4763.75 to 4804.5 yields -1.1 A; 3.93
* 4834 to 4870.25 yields 1.4 A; 3.78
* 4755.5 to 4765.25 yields 0.2 A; 3.71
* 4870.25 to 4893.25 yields 1.8 A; 3.66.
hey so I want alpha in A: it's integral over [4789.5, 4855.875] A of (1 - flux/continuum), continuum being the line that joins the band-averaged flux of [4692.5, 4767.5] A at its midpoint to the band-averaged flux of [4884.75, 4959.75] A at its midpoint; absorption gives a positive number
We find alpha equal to -2.8 A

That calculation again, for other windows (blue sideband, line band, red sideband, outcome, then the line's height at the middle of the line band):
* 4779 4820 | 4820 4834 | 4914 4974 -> 0.4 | 4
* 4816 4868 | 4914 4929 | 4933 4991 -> -0.2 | 3.89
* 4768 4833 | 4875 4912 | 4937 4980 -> 1.2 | 3.98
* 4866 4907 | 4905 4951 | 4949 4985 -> -2.1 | 3.83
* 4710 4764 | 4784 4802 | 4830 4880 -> -1.1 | 3.78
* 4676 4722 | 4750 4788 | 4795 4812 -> 1.6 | 3.96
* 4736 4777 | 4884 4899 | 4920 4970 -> 0.3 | 4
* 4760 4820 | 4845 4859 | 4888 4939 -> 0.7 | 3.96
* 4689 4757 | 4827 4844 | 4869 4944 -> -0.8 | 3.82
